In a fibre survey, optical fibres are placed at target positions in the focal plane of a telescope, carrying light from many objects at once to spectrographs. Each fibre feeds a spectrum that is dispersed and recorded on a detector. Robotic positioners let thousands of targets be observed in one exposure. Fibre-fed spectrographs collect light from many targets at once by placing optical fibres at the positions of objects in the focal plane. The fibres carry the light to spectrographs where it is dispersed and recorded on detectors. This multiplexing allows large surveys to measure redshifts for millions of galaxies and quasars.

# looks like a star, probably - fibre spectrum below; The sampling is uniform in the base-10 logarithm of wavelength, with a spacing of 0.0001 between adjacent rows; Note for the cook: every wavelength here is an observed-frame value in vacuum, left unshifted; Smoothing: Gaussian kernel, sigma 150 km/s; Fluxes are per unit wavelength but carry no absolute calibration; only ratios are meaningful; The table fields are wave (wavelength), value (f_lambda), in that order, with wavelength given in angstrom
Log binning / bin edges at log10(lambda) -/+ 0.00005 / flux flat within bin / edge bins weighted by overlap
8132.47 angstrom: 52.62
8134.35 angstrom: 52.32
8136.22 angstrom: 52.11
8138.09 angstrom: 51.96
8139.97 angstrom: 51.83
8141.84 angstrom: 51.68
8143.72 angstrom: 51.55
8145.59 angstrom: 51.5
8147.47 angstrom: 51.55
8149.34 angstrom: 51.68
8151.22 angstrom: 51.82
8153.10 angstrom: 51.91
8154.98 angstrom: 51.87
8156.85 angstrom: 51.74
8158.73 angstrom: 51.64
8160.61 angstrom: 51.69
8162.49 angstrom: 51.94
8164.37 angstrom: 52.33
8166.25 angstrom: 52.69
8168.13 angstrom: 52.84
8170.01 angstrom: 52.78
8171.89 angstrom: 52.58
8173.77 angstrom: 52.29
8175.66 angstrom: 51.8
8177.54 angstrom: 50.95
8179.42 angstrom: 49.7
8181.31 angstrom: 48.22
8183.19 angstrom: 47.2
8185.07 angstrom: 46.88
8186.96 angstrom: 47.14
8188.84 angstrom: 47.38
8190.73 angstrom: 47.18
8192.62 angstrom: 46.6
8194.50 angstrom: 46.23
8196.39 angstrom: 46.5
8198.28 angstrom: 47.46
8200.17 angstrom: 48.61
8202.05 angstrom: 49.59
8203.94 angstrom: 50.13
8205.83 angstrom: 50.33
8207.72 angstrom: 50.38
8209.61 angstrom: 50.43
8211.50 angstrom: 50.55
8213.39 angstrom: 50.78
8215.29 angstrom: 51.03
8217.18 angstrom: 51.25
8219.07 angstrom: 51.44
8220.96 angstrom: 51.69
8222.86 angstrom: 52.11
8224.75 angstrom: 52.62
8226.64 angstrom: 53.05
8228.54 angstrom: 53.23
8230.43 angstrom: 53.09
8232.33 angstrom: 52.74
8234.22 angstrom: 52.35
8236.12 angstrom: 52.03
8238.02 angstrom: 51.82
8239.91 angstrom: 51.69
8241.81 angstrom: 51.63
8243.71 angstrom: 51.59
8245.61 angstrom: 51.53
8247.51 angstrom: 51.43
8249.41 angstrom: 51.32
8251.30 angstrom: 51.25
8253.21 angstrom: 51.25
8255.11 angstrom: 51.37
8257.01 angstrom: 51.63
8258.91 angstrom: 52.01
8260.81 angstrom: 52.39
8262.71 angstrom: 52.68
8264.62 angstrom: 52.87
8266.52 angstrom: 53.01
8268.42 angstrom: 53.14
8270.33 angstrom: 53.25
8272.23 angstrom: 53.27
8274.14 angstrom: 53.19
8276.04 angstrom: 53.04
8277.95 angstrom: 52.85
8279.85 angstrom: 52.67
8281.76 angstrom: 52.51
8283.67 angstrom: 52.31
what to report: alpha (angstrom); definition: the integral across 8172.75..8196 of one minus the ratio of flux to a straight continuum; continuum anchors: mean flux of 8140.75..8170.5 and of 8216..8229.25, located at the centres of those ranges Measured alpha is 1.6 angstrom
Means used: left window 51.9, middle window 48.4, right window 52.2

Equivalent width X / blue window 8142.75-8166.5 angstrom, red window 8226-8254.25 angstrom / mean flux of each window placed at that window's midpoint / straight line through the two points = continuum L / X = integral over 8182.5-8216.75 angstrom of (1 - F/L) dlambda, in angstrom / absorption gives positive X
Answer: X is 2.2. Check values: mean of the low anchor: 51.8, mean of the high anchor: 52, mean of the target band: 48.6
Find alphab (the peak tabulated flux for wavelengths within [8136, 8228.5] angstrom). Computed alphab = 53.05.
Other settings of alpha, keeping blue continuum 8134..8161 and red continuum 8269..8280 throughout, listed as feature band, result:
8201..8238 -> 0.7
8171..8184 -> 0.4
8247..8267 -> 0.4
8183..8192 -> 0.9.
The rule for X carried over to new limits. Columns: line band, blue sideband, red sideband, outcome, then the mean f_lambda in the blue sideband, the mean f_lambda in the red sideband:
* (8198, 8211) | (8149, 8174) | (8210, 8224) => 0.4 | 52.1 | 51.2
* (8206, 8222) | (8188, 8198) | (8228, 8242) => -0.4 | 46.8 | 52.3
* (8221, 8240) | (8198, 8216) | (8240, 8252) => -0.6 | 50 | 51.5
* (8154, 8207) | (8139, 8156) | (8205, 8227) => 1.7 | 51.7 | 51.3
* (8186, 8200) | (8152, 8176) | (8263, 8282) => 1.4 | 52.2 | 53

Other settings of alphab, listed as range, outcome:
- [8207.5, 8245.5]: 53.23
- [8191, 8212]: 50.55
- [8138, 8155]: 51.96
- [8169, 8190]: 52.78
